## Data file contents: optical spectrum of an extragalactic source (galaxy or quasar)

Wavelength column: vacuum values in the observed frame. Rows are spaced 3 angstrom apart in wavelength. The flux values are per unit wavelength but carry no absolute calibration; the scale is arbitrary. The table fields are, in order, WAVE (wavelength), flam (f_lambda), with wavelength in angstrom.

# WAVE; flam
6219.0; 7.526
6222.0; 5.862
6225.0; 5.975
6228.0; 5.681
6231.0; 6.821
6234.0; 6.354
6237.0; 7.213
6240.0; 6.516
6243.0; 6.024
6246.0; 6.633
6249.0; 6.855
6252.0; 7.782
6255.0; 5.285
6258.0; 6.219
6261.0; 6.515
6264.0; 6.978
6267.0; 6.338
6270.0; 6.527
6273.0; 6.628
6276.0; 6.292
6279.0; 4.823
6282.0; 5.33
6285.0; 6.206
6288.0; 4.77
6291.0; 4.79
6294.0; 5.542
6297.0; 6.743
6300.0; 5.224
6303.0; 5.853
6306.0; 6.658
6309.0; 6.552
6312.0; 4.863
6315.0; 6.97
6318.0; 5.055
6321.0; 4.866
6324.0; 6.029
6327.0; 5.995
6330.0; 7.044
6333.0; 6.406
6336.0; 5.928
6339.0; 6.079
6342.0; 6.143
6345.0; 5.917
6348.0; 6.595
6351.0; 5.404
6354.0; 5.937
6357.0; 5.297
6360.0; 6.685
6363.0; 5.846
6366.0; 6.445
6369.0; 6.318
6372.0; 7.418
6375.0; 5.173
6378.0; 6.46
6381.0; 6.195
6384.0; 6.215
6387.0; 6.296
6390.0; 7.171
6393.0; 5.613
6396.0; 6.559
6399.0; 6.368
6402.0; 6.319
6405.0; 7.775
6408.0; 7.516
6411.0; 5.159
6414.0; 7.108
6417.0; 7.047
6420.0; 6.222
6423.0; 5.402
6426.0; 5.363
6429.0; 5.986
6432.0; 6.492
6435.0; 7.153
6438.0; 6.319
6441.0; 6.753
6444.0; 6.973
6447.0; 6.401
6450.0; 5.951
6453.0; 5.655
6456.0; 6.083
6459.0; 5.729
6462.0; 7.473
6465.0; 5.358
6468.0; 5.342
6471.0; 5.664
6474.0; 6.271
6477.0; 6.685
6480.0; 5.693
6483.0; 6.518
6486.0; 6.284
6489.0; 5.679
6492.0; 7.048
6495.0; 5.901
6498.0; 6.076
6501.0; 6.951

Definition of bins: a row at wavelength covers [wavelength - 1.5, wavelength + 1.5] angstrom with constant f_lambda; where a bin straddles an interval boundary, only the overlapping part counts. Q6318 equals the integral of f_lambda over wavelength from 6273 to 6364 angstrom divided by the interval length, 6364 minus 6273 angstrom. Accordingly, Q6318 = 5.87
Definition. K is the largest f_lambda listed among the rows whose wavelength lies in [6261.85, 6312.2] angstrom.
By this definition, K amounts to 6.978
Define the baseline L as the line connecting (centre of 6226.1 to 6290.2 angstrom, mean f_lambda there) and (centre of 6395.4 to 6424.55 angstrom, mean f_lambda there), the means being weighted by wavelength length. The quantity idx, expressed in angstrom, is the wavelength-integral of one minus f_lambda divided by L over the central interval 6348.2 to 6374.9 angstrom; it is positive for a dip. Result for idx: 1.3 angstrom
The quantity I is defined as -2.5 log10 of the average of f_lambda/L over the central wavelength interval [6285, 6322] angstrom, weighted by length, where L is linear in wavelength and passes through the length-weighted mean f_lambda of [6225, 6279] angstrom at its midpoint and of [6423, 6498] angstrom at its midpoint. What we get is 0.12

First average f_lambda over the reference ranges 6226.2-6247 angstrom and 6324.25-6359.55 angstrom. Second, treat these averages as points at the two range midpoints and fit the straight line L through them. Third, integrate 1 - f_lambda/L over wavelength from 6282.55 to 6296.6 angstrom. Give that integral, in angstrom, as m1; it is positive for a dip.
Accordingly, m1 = 1.9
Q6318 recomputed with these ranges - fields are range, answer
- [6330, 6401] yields 6.21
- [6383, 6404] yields 6.4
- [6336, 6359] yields 5.93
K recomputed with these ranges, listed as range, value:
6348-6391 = 7.418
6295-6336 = 7.044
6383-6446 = 7.775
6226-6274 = 7.782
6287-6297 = 6.743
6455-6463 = 7.473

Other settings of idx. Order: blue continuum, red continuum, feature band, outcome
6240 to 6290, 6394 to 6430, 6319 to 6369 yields 2.1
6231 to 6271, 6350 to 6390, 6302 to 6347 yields 2.1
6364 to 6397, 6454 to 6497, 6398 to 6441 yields -1.4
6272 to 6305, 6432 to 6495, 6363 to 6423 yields -4.4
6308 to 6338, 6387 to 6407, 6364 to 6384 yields 0.3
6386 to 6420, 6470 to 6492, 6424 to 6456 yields 0.7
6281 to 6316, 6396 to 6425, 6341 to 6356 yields 0.3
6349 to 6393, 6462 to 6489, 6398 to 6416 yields -1.7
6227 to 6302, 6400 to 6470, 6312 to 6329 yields 1.3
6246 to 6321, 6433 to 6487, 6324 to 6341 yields -0.5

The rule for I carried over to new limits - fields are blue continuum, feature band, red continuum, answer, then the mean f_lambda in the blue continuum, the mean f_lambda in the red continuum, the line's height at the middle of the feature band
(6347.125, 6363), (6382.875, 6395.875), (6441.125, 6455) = -0.05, 5.95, 6.29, 6.07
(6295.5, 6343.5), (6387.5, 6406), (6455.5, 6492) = -0.09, 6.03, 6.1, 6.07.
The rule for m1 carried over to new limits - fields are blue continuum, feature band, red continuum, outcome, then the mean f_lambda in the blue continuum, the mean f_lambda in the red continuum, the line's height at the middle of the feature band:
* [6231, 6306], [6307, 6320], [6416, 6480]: 0.7 angstrom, 6.17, 6.19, 6.17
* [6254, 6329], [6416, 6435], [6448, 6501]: -0.3 angstrom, 5.89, 6.11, 6.05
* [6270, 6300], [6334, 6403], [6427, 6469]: -2.3 angstrom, 5.7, 6.26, 5.99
